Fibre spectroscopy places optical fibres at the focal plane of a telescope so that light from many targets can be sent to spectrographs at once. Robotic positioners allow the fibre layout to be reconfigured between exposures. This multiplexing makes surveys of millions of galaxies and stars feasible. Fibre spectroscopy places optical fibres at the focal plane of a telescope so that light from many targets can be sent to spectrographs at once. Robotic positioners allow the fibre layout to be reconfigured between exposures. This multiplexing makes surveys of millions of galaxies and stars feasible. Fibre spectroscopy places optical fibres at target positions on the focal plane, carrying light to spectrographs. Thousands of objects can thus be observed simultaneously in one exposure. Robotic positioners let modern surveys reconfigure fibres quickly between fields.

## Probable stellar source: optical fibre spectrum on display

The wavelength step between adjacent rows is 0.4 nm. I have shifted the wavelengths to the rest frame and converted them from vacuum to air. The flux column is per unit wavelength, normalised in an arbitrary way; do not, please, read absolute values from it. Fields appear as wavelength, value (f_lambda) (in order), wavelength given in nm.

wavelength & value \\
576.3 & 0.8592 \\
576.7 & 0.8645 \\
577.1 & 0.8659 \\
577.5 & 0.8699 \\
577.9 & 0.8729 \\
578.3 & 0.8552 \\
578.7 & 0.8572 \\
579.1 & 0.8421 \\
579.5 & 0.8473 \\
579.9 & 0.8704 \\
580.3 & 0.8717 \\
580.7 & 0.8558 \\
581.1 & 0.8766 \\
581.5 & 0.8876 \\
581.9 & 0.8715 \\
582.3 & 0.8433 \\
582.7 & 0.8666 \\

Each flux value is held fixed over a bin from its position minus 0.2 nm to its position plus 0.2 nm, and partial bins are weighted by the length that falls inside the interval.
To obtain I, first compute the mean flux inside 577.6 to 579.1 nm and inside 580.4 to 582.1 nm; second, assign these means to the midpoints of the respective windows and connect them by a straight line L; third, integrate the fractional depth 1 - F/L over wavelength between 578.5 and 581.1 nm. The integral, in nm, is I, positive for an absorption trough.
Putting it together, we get 0.02 nm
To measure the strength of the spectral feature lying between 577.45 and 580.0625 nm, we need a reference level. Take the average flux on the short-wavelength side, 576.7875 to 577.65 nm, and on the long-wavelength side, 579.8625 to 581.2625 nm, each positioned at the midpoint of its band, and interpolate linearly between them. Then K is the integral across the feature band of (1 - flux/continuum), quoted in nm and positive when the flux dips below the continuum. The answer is 0.03 nm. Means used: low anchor 0.867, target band 0.859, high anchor 0.868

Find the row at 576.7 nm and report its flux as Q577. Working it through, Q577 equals 0.8645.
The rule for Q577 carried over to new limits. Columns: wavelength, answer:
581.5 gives 0.8876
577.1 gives 0.8659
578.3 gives 0.8552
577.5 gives 0.8699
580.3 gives 0.8717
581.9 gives 0.8715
